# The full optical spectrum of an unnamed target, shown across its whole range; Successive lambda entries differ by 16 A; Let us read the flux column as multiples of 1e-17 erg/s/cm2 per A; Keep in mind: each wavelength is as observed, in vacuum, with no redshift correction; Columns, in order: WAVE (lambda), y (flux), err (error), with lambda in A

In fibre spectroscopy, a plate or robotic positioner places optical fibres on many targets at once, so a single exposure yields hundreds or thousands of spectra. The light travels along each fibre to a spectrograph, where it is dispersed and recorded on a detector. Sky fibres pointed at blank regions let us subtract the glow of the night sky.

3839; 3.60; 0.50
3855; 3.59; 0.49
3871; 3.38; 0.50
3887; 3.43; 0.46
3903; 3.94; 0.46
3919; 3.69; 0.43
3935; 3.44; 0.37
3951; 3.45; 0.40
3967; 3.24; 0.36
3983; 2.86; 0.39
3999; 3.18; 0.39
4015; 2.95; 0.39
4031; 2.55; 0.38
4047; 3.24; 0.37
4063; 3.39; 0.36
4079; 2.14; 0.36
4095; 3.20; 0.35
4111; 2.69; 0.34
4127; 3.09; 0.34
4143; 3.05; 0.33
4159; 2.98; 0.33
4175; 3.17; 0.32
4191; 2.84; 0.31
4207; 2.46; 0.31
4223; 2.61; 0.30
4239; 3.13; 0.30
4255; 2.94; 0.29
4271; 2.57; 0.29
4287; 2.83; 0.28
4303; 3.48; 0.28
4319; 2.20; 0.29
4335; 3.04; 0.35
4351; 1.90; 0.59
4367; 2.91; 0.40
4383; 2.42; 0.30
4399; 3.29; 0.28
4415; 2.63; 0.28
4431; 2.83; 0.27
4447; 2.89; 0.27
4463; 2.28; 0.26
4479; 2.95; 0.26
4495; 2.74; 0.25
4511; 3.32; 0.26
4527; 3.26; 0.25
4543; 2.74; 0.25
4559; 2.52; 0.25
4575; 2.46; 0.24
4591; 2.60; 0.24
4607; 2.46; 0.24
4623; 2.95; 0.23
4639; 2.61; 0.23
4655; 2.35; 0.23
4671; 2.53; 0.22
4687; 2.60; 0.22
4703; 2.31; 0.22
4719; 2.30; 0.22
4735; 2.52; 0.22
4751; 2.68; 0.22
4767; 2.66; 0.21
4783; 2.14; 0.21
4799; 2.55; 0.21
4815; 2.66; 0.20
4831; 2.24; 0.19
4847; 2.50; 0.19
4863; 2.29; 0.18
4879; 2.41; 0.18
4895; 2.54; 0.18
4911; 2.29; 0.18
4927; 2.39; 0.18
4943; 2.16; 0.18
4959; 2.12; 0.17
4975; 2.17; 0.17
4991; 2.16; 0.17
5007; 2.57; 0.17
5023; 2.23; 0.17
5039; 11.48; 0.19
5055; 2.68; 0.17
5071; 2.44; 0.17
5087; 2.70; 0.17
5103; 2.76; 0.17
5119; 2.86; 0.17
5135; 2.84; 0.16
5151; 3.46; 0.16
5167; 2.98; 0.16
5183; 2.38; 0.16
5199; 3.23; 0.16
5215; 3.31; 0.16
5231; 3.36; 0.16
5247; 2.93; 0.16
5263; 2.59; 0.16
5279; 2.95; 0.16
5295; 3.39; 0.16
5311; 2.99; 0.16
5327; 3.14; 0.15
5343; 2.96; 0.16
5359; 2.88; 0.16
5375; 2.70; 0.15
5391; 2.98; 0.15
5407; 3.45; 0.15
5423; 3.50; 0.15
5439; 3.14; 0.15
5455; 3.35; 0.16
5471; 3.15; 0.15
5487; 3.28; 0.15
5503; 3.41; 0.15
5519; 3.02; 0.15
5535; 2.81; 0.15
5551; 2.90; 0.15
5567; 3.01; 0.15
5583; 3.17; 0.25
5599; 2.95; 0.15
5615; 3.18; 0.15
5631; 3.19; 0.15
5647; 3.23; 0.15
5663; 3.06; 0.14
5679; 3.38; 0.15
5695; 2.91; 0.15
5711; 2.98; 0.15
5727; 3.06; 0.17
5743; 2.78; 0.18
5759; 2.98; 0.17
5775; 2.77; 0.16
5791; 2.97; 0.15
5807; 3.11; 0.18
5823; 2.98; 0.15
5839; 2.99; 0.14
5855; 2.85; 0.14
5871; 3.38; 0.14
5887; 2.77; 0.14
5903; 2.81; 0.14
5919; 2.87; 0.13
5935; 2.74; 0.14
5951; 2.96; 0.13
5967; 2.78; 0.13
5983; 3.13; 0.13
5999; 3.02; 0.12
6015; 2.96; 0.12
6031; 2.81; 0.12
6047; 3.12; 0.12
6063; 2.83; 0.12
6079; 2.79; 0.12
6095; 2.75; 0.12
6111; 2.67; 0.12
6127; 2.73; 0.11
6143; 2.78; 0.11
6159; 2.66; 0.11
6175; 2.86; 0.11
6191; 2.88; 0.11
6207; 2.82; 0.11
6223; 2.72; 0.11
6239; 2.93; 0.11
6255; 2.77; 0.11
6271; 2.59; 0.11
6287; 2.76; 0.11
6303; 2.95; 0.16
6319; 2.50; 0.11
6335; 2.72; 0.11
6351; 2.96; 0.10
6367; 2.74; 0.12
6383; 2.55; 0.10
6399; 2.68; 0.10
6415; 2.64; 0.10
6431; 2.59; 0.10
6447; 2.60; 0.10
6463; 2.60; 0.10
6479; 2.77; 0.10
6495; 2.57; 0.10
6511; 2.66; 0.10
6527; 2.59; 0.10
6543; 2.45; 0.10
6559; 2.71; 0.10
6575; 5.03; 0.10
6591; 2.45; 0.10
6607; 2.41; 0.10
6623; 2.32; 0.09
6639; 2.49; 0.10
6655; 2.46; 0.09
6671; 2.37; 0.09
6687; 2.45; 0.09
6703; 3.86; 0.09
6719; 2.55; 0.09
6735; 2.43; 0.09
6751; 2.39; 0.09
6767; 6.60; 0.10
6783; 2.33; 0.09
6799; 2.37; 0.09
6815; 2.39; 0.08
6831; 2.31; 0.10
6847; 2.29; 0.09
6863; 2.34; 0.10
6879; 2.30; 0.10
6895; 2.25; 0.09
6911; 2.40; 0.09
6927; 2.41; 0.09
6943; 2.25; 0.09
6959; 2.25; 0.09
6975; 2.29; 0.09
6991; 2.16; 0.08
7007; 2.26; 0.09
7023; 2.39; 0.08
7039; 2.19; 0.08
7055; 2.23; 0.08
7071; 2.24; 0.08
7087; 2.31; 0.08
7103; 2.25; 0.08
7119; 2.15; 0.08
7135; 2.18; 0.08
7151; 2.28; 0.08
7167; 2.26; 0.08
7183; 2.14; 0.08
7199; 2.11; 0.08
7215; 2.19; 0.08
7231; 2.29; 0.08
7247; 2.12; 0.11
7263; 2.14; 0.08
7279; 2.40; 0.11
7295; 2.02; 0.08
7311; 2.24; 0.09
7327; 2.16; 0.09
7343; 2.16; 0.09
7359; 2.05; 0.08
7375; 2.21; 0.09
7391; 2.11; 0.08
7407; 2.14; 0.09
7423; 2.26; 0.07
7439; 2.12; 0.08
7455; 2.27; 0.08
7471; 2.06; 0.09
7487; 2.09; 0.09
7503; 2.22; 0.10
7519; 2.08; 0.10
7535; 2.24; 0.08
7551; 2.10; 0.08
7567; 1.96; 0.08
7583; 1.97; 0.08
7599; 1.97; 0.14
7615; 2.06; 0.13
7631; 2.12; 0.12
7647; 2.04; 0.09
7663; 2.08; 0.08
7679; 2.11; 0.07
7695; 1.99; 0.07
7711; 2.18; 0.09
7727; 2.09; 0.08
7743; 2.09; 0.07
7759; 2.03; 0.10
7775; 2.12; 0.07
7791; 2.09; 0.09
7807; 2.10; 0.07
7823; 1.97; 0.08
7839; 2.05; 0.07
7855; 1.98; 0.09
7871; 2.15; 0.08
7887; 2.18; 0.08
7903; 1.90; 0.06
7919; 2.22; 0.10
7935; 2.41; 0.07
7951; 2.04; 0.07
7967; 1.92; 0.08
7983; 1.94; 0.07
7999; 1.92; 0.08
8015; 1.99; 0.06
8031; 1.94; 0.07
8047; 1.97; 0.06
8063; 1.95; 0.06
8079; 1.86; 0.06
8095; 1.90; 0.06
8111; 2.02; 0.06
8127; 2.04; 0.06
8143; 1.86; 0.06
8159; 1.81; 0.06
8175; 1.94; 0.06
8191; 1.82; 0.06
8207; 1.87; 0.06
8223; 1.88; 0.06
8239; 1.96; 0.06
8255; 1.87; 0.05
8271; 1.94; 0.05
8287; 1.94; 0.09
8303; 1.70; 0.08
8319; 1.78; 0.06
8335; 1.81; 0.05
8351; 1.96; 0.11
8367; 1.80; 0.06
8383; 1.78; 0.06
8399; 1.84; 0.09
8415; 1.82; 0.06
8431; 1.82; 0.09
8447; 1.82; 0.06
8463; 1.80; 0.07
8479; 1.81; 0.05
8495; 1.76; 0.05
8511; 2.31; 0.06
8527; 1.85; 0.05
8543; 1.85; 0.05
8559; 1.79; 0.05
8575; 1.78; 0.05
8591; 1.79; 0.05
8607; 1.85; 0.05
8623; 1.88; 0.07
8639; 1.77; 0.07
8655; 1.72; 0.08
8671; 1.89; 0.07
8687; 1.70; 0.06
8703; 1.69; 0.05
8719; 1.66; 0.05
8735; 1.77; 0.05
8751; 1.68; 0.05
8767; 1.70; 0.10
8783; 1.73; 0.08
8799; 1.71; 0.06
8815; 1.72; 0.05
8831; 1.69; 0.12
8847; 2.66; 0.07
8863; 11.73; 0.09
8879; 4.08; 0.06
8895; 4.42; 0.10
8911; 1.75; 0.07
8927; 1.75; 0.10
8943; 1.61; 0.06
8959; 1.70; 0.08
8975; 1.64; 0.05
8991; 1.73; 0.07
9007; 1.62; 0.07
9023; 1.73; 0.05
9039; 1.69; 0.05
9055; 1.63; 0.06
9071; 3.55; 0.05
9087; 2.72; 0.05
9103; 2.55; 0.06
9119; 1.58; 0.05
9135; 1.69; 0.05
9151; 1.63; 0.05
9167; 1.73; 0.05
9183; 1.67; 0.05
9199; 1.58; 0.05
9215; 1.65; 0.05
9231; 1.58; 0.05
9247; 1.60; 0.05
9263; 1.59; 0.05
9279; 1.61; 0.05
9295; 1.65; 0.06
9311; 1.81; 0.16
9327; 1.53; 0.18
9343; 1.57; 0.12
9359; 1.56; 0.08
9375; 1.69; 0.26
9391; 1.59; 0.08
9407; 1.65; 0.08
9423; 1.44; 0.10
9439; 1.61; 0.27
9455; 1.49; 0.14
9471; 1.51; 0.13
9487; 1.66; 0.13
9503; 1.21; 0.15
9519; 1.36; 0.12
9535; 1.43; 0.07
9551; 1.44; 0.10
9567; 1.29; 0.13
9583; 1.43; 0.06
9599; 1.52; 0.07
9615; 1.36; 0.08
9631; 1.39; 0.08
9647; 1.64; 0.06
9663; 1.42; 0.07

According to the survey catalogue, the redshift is 0.351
